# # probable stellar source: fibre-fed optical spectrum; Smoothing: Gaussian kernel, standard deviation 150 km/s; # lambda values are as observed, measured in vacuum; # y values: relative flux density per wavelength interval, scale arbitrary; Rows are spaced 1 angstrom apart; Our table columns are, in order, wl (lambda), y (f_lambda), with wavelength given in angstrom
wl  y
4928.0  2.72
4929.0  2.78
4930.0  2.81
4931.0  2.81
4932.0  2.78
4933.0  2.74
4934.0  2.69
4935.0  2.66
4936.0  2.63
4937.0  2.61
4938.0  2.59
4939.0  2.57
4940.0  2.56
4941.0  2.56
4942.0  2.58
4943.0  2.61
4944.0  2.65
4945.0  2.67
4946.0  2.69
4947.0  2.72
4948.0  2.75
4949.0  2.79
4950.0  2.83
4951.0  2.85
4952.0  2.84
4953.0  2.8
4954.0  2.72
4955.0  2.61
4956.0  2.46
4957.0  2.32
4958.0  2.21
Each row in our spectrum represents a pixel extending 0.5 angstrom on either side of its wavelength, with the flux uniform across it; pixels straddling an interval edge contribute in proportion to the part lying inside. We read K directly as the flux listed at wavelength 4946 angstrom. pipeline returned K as 2.69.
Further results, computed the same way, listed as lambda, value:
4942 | 2.58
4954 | 2.72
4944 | 2.65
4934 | 2.69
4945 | 2.67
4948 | 2.75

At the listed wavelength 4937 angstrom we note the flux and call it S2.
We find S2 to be 2.61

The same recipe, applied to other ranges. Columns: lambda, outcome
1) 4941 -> 2.56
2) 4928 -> 2.72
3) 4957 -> 2.32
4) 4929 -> 2.78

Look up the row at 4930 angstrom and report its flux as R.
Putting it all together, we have 2.81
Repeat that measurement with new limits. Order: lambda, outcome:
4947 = 2.72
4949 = 2.79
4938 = 2.59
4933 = 2.74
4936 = 2.63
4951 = 2.85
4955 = 2.61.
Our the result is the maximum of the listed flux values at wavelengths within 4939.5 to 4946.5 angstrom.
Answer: 2.69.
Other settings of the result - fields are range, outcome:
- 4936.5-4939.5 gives 2.61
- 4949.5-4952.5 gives 2.85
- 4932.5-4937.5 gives 2.74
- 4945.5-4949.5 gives 2.79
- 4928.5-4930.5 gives 2.81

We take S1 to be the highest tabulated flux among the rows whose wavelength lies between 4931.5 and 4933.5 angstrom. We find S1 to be 2.78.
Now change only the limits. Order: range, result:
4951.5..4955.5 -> 2.84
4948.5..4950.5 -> 2.83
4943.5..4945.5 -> 2.67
